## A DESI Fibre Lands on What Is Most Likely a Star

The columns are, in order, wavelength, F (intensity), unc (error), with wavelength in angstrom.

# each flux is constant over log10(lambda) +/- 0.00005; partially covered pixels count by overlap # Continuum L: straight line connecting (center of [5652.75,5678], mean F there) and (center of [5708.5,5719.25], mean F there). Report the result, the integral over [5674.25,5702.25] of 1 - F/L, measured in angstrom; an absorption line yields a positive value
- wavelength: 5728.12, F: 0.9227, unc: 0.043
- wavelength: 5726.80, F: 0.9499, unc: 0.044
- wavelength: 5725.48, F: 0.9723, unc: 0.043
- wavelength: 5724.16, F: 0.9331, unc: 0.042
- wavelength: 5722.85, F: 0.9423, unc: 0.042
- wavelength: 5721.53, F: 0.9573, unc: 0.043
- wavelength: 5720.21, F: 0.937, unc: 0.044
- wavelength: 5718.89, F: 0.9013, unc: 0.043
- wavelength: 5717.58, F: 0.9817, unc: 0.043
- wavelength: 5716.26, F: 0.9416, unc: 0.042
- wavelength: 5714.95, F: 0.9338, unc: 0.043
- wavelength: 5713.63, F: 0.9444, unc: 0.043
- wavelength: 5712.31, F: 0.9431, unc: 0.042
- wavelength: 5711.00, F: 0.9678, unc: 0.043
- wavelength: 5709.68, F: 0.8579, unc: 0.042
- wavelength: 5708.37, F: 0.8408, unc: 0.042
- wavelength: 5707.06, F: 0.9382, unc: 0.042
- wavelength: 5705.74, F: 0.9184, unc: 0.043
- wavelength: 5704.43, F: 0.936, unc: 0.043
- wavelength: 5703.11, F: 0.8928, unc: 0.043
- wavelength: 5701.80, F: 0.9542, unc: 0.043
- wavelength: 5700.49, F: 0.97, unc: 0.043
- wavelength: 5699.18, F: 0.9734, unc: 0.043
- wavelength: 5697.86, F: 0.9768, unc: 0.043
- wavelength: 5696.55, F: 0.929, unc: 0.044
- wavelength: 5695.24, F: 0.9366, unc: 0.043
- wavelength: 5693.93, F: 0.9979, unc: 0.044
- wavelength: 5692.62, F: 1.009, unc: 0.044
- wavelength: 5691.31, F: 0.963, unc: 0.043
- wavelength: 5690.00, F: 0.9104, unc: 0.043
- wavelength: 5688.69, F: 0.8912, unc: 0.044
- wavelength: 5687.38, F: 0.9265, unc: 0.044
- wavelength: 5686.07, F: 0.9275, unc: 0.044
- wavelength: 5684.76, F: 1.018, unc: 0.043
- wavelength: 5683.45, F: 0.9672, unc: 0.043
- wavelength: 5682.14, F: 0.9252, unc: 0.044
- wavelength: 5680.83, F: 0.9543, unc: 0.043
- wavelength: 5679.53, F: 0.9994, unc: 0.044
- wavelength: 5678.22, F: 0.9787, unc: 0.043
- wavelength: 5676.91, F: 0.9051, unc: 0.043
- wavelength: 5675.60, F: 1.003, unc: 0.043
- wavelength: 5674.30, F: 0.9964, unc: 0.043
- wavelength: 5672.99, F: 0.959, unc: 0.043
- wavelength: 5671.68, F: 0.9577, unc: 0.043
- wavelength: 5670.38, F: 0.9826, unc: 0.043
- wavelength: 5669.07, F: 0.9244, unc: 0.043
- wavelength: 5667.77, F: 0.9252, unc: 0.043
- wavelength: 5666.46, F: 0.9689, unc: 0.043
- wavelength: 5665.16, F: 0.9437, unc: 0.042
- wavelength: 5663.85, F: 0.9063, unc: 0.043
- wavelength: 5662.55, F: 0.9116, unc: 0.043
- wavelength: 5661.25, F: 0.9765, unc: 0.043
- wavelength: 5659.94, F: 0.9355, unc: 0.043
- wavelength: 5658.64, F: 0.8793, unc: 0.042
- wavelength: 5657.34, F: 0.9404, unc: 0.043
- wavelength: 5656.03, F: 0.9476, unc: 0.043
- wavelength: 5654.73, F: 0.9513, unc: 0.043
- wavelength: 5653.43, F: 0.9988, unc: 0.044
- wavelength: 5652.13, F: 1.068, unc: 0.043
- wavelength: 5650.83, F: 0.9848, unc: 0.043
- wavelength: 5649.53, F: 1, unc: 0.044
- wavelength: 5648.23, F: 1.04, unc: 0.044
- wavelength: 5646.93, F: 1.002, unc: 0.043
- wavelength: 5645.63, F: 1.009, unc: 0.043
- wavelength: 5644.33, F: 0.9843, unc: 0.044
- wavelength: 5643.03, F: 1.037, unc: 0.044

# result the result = -0.6 angstrom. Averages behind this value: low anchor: 0.949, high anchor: 0.931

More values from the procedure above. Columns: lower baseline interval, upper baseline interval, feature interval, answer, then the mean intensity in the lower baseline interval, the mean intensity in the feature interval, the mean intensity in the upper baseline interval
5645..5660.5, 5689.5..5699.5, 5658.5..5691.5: 0.8 angstrom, 0.98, 0.948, 0.962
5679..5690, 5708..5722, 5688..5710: 0.1 angstrom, 0.948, 0.936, 0.929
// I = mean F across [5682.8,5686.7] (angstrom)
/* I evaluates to 0.971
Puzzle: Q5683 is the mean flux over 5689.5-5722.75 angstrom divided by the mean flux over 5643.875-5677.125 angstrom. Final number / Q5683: 1.0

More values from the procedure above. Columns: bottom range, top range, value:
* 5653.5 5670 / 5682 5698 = 1.02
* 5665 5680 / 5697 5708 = 0.98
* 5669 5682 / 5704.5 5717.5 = 0.96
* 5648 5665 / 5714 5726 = 0.98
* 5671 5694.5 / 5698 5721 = 0.97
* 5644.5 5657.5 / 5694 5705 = 0.95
